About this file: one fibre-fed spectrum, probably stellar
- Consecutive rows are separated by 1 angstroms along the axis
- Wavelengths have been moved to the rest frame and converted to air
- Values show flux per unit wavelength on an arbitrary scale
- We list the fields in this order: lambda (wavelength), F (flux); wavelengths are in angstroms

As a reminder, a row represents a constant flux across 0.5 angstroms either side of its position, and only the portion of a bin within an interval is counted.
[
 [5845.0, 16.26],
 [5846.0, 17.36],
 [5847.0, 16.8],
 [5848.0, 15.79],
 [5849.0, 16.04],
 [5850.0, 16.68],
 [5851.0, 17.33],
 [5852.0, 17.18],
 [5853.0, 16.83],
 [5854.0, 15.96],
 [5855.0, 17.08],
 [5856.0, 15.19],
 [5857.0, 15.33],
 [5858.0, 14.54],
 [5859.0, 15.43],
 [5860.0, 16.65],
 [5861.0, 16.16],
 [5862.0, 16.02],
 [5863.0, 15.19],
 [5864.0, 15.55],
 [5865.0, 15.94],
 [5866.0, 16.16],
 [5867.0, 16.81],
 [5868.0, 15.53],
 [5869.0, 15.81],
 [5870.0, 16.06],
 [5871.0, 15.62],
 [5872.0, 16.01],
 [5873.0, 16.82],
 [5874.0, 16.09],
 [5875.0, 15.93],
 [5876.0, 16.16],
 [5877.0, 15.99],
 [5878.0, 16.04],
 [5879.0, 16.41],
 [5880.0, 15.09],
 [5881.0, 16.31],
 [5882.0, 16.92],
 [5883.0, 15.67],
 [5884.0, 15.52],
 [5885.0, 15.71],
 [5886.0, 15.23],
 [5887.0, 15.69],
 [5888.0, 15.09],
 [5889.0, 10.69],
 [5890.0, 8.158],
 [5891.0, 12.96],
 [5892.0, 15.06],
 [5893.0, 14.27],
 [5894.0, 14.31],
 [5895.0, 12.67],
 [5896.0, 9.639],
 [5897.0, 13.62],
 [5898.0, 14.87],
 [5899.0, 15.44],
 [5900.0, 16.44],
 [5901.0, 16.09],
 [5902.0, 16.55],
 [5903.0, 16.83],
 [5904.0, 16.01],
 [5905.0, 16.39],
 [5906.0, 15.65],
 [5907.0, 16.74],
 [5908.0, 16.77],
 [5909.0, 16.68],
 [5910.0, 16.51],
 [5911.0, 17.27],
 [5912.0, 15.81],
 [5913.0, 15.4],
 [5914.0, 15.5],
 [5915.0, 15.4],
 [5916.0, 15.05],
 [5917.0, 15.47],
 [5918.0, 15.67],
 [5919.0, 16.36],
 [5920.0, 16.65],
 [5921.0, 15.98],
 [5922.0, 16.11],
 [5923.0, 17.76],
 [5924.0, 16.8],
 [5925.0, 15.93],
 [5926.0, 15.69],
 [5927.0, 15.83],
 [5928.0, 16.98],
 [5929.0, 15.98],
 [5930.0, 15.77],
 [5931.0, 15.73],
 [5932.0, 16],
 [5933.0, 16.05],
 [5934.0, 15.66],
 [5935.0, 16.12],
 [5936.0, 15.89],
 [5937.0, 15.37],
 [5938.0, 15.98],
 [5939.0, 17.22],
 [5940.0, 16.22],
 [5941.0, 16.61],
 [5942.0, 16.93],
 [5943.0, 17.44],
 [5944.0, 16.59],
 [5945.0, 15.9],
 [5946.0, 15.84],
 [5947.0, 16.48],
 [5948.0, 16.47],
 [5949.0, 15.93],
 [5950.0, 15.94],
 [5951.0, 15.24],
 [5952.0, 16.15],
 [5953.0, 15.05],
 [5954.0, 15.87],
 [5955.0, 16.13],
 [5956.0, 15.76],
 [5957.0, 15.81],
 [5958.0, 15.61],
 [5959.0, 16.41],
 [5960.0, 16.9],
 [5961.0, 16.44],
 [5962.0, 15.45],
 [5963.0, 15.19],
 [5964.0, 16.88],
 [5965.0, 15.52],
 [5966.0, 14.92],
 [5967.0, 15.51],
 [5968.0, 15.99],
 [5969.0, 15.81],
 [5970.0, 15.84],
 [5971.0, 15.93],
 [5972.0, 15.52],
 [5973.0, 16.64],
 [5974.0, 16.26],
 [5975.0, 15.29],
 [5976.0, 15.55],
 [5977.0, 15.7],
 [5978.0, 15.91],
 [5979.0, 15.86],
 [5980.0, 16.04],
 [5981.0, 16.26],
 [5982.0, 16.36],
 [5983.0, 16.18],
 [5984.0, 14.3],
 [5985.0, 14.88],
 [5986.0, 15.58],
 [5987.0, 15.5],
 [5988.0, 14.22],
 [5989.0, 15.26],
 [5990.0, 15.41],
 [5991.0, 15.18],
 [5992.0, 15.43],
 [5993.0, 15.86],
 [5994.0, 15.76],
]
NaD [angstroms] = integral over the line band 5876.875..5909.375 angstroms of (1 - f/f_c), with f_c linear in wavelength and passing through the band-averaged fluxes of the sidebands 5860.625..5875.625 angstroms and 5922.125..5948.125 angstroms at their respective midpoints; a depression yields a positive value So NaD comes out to 2.2 angstroms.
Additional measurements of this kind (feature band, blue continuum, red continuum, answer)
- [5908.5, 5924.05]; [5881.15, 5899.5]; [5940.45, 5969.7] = -1.4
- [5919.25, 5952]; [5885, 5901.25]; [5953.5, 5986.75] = -2.9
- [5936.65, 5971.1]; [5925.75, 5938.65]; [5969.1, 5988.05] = -0.4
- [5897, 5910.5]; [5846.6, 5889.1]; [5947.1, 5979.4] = -0.2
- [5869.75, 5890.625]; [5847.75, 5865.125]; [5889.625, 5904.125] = -0.4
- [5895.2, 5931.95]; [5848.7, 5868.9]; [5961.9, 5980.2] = 0.2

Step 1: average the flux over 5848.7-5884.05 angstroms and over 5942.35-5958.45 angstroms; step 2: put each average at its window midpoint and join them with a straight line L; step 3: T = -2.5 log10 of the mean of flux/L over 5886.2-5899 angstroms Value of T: 0.21 mag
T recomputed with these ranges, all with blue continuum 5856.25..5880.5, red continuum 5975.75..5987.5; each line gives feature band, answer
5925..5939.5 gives -0.02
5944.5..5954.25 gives -0.01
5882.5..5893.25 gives 0.13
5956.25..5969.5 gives -0.01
